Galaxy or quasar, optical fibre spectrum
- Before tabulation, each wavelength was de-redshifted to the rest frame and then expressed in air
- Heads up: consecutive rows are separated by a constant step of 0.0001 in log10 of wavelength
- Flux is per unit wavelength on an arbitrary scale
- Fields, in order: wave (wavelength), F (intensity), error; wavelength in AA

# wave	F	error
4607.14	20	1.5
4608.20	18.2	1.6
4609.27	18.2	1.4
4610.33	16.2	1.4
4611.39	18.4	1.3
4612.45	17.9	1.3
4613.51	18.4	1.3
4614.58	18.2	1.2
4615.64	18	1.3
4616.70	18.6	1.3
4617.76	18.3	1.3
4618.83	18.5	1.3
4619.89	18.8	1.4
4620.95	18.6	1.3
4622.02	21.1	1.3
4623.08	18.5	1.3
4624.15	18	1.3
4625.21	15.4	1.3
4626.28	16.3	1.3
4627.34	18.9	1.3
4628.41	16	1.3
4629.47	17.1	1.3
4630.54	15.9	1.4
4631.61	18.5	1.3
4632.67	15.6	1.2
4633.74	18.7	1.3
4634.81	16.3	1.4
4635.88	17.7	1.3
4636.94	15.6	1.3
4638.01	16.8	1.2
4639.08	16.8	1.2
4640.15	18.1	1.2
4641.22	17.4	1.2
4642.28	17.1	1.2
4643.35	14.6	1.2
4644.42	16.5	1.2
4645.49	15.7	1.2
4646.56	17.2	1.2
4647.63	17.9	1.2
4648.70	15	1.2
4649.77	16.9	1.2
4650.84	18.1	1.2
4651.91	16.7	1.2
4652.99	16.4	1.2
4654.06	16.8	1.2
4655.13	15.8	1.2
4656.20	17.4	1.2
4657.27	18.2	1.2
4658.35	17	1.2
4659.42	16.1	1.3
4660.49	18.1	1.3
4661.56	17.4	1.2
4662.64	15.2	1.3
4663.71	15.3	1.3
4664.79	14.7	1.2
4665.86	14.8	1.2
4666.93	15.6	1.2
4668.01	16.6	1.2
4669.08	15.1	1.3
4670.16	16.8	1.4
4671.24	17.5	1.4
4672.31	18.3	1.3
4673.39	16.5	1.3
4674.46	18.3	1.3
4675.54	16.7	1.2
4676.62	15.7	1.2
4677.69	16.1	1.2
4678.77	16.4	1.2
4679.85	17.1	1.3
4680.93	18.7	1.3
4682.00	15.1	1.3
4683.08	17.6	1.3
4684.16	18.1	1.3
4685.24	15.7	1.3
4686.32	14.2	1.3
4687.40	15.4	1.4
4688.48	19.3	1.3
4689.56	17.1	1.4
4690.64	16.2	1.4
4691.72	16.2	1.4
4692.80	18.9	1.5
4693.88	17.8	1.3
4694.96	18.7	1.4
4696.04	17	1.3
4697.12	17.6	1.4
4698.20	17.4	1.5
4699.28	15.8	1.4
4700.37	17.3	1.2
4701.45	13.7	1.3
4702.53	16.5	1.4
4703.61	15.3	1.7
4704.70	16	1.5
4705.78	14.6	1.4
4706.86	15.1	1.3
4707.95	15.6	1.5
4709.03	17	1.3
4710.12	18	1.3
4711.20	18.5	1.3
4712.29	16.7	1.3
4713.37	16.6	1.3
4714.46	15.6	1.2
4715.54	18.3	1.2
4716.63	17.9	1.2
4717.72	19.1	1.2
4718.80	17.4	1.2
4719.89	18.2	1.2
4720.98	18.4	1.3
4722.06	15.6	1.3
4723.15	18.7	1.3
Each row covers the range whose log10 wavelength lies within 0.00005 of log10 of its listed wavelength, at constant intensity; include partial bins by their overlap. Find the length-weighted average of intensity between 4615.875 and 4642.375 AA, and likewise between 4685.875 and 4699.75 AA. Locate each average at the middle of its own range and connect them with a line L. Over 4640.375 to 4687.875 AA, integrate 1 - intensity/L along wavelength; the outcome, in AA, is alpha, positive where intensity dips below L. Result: 2.0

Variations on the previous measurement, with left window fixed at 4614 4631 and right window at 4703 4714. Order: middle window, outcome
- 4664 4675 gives 0.41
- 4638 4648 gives 0.42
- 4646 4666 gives 0.78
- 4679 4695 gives -0.28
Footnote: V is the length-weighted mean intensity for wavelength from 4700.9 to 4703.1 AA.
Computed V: 15.2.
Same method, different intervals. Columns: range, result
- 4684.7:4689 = 16.1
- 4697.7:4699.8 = 16.6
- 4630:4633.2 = 16.7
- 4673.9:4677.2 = 16.9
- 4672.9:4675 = 17.5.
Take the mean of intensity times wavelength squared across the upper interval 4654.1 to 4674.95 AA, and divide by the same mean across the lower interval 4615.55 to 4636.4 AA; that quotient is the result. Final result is 0.95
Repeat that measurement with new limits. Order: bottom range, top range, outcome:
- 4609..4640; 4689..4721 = 0.99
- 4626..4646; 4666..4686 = 1.01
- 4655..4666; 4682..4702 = 1.04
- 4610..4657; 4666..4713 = 0.99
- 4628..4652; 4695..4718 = 1.02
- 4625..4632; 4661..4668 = 0.94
